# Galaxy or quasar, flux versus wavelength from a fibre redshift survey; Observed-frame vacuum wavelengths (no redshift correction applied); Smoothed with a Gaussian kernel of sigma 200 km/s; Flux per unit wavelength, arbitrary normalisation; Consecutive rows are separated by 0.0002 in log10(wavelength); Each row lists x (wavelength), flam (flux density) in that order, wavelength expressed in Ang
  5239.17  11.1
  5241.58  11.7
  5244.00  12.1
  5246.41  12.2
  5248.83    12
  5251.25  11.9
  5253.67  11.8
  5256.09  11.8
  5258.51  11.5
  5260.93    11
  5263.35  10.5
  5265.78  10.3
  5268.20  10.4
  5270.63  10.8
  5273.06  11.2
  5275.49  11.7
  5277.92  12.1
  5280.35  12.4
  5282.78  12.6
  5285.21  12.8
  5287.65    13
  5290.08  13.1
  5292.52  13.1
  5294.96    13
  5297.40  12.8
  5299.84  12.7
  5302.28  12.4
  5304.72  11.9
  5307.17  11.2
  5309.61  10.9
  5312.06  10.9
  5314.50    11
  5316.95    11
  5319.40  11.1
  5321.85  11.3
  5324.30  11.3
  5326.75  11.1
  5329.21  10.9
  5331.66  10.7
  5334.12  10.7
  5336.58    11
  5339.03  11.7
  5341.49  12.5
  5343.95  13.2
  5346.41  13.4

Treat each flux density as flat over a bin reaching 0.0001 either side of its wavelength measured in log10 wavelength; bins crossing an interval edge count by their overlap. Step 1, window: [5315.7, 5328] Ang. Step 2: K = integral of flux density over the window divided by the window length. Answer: 11.2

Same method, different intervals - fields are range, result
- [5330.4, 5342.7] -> 11.3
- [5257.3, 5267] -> 10.8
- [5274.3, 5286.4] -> 12.3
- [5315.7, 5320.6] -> 11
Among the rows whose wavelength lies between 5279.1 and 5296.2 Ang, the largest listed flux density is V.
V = 13.1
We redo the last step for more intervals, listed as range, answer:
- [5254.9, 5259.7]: 11.8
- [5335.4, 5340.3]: 11.7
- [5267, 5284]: 12.6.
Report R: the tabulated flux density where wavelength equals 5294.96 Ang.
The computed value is 13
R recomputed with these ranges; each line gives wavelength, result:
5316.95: 11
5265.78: 10.3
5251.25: 11.9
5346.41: 13.4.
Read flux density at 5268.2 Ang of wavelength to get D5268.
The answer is 10.4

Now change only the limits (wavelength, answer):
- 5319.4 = 11.1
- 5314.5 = 11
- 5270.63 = 10.8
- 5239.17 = 11.1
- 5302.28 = 12.4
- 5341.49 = 12.5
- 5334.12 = 10.7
